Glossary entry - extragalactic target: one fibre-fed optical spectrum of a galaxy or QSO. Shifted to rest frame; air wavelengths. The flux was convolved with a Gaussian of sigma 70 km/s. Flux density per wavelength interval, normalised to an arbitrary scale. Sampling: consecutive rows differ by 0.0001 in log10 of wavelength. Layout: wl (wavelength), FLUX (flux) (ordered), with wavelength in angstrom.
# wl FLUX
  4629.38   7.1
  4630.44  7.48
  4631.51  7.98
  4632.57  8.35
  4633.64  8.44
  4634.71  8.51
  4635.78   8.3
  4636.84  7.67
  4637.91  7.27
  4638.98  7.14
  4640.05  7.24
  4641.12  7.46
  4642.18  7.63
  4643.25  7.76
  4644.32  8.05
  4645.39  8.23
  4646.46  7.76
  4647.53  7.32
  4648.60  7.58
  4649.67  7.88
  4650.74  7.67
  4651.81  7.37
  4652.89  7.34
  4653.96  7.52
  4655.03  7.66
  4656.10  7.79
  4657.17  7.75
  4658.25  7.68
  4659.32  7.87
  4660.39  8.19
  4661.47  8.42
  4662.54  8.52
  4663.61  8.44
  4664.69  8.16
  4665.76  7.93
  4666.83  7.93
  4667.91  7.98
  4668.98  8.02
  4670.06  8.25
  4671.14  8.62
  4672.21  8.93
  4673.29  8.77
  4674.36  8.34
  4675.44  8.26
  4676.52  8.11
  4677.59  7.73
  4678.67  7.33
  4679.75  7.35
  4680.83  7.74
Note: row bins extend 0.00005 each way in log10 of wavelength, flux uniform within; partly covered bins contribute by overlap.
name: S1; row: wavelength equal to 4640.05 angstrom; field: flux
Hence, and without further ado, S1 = 7.24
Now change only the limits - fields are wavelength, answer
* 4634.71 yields 8.51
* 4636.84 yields 7.67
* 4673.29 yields 8.77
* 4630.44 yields 7.48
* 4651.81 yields 7.37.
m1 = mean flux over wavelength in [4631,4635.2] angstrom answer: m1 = 8.32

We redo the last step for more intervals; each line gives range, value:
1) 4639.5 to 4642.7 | 7.45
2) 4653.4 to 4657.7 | 7.69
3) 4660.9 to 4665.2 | 8.37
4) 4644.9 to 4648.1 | 7.76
